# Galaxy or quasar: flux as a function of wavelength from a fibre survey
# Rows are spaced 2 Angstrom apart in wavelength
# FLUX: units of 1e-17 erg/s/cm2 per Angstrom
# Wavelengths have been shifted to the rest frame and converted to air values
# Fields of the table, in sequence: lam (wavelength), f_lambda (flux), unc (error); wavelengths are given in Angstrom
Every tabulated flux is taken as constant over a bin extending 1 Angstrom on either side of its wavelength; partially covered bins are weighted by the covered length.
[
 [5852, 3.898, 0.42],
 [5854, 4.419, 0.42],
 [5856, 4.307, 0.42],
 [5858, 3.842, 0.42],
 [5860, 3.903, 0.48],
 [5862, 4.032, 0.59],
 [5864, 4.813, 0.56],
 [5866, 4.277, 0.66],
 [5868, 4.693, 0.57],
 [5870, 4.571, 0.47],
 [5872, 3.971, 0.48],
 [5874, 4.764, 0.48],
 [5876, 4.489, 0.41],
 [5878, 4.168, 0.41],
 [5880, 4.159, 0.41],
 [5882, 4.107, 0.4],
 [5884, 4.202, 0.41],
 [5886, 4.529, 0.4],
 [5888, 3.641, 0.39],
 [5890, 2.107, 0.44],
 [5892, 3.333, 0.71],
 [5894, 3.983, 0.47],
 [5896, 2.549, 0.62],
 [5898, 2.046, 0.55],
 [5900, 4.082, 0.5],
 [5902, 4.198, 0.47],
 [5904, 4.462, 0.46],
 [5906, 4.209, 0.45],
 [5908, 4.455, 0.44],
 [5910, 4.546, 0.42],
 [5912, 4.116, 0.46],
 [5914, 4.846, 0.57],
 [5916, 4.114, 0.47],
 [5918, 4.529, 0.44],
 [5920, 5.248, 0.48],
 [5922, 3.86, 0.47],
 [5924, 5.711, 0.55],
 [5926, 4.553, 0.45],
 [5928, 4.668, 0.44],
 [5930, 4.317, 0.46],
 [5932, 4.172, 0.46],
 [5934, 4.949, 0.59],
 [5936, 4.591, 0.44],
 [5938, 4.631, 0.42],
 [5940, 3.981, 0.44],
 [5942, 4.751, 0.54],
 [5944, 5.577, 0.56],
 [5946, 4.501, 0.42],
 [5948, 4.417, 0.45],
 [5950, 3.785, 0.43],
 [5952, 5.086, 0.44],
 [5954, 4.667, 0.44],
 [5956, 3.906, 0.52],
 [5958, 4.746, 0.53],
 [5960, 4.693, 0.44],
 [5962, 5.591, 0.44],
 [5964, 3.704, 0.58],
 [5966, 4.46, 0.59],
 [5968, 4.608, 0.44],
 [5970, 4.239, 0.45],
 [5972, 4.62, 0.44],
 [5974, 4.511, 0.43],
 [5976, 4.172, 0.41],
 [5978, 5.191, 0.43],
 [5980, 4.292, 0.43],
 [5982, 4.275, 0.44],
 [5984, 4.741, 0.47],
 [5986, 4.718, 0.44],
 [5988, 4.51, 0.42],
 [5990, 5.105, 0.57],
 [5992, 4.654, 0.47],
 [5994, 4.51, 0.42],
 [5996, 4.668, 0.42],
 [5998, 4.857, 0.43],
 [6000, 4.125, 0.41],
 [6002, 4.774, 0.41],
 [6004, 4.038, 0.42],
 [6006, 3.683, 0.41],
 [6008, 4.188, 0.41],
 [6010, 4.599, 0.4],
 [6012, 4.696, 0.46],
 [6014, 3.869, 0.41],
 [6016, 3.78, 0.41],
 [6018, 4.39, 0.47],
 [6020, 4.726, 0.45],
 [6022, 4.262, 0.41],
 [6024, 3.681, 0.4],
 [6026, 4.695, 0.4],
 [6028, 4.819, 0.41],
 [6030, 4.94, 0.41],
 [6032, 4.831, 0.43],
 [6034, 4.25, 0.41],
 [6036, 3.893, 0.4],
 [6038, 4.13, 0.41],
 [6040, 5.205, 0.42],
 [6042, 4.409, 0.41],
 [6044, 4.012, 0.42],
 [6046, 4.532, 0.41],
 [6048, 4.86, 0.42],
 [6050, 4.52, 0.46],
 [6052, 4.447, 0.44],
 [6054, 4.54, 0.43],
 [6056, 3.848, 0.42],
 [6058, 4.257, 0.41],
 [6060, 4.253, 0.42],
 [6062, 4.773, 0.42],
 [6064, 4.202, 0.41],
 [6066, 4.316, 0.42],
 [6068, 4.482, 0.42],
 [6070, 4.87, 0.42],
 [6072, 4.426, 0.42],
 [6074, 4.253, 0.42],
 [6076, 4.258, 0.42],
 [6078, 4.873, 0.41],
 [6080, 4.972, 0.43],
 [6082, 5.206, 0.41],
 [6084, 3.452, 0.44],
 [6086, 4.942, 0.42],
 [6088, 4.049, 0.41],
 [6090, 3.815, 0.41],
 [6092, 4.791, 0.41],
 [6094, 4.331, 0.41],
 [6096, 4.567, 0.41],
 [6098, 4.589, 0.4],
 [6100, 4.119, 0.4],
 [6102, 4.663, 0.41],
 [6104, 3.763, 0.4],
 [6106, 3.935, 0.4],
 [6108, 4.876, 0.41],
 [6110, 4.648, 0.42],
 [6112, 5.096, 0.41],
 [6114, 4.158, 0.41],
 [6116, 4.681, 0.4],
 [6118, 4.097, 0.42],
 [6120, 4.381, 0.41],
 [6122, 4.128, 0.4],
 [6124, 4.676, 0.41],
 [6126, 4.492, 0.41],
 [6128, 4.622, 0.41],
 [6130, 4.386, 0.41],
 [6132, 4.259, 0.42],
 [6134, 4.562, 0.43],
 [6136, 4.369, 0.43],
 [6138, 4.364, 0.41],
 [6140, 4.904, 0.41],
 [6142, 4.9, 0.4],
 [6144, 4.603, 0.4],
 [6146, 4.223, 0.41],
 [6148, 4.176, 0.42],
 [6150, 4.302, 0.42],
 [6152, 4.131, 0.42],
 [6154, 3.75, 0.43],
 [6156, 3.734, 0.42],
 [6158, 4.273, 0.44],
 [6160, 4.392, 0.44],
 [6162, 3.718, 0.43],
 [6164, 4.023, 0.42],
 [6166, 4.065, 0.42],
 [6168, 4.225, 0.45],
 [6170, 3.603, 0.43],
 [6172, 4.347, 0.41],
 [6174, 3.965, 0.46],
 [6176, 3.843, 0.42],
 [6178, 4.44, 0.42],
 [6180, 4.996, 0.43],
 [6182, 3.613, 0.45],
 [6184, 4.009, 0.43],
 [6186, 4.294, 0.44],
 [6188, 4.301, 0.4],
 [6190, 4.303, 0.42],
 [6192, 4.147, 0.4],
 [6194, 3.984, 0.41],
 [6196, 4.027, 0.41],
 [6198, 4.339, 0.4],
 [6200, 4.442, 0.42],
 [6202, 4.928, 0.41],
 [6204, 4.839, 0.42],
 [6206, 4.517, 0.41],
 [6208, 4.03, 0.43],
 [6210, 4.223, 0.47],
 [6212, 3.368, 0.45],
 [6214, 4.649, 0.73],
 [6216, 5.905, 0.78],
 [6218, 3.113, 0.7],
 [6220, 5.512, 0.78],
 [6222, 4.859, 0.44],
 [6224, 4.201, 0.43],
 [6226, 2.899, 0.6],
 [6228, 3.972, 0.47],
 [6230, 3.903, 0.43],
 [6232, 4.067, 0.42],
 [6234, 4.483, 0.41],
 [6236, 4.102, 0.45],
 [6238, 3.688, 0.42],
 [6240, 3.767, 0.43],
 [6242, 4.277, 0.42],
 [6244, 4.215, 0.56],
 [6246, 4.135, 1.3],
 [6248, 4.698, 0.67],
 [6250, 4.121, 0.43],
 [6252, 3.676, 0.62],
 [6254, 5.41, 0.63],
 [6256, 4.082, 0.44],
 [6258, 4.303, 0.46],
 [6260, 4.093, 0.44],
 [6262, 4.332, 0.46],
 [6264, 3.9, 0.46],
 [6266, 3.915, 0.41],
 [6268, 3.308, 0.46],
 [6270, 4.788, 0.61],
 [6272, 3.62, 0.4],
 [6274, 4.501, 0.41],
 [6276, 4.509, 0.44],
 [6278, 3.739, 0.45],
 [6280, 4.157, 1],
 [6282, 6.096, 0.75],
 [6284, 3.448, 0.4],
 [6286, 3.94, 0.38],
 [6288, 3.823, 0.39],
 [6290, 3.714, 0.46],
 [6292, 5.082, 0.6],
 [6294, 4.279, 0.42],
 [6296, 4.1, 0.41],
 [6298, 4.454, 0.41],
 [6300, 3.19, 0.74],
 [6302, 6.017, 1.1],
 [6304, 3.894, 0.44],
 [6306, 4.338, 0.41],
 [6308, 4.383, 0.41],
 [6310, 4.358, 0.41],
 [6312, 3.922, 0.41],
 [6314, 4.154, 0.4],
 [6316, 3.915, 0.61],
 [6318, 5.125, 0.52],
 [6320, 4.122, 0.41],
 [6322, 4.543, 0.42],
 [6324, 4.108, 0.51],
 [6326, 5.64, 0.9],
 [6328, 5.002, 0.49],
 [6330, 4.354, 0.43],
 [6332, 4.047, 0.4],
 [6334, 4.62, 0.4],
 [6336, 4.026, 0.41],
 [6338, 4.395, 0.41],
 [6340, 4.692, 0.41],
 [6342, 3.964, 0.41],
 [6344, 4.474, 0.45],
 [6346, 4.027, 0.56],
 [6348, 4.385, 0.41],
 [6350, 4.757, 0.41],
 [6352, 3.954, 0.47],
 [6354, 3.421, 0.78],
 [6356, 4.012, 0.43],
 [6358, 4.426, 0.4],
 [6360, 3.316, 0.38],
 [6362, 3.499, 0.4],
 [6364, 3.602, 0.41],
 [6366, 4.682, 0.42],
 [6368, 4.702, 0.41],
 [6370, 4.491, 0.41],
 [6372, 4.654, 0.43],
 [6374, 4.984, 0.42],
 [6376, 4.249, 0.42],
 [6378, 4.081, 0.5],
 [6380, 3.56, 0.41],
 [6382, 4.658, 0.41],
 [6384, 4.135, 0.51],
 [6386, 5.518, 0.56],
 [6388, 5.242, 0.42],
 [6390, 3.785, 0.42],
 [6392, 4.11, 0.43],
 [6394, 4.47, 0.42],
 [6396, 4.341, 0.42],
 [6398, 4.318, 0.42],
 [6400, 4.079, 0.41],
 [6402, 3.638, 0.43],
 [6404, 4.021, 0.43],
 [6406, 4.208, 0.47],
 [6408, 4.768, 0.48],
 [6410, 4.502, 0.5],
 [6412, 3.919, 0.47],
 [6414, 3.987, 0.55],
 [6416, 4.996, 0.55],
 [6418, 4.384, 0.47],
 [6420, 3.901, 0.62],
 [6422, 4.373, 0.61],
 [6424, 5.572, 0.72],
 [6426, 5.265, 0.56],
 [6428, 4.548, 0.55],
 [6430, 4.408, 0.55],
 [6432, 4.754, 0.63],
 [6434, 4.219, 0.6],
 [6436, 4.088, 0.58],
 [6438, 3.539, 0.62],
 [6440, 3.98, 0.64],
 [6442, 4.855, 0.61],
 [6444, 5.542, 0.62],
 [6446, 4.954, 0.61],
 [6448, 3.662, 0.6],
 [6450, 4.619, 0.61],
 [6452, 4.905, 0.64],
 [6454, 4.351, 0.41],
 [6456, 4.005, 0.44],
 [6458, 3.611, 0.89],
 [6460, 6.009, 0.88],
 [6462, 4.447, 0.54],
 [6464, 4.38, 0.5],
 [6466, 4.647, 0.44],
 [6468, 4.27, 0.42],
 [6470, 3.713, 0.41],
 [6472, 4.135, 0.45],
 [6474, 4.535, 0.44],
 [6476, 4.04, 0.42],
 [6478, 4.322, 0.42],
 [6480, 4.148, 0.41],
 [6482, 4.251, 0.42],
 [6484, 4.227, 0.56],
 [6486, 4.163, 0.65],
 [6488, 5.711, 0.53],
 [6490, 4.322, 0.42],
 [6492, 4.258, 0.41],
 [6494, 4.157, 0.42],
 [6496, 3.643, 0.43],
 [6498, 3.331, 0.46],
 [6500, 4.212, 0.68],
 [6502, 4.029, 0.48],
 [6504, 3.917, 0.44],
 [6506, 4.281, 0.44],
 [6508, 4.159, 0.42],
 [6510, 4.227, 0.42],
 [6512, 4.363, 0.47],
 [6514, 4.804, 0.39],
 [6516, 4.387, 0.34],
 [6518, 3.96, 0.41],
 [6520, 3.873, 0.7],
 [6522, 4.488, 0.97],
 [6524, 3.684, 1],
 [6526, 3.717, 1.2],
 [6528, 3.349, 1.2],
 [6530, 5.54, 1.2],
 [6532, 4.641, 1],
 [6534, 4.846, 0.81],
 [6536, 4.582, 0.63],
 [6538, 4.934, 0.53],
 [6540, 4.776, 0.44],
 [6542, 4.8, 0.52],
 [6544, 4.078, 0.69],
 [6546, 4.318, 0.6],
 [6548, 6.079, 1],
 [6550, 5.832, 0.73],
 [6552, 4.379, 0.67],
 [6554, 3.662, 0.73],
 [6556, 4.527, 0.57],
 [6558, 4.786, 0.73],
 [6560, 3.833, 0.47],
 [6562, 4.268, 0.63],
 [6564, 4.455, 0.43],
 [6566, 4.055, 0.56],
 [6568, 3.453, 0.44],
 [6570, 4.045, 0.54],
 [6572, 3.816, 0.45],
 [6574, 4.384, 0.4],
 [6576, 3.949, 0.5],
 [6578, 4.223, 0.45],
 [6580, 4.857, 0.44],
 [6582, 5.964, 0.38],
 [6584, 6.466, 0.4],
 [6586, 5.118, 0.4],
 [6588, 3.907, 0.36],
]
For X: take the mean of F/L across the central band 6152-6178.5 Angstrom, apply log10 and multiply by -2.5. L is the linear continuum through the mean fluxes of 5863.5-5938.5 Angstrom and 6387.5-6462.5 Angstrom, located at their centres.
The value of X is 0.08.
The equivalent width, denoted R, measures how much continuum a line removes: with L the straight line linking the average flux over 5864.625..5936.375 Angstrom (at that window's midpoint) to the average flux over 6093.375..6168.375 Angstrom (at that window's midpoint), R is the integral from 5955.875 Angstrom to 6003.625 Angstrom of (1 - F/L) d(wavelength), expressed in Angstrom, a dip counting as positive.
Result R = -3.6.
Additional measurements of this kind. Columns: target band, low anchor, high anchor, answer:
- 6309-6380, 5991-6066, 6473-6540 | 0.46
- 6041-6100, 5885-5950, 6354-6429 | -2.36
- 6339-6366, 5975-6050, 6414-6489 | 2.43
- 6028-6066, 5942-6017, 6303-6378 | 0.18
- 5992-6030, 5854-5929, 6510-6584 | -1.40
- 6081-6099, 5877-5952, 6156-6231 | -0.83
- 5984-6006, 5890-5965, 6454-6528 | -1.21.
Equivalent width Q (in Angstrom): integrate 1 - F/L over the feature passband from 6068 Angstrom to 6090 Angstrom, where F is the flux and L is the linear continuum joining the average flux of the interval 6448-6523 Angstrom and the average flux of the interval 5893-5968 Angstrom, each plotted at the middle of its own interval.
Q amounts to -0.6 Angstrom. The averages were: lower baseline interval 4.4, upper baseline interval 4.29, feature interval 4.5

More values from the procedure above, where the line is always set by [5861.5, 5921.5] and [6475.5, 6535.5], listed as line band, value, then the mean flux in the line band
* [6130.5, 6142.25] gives -1.0 Angstrom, 4.53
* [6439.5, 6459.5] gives -1.3 Angstrom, 4.5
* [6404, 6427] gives -1.6 Angstrom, 4.51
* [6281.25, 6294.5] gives -0.4 Angstrom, 4.31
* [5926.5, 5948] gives -2.5 Angstrom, 4.6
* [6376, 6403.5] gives -0.5 Angstrom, 4.3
